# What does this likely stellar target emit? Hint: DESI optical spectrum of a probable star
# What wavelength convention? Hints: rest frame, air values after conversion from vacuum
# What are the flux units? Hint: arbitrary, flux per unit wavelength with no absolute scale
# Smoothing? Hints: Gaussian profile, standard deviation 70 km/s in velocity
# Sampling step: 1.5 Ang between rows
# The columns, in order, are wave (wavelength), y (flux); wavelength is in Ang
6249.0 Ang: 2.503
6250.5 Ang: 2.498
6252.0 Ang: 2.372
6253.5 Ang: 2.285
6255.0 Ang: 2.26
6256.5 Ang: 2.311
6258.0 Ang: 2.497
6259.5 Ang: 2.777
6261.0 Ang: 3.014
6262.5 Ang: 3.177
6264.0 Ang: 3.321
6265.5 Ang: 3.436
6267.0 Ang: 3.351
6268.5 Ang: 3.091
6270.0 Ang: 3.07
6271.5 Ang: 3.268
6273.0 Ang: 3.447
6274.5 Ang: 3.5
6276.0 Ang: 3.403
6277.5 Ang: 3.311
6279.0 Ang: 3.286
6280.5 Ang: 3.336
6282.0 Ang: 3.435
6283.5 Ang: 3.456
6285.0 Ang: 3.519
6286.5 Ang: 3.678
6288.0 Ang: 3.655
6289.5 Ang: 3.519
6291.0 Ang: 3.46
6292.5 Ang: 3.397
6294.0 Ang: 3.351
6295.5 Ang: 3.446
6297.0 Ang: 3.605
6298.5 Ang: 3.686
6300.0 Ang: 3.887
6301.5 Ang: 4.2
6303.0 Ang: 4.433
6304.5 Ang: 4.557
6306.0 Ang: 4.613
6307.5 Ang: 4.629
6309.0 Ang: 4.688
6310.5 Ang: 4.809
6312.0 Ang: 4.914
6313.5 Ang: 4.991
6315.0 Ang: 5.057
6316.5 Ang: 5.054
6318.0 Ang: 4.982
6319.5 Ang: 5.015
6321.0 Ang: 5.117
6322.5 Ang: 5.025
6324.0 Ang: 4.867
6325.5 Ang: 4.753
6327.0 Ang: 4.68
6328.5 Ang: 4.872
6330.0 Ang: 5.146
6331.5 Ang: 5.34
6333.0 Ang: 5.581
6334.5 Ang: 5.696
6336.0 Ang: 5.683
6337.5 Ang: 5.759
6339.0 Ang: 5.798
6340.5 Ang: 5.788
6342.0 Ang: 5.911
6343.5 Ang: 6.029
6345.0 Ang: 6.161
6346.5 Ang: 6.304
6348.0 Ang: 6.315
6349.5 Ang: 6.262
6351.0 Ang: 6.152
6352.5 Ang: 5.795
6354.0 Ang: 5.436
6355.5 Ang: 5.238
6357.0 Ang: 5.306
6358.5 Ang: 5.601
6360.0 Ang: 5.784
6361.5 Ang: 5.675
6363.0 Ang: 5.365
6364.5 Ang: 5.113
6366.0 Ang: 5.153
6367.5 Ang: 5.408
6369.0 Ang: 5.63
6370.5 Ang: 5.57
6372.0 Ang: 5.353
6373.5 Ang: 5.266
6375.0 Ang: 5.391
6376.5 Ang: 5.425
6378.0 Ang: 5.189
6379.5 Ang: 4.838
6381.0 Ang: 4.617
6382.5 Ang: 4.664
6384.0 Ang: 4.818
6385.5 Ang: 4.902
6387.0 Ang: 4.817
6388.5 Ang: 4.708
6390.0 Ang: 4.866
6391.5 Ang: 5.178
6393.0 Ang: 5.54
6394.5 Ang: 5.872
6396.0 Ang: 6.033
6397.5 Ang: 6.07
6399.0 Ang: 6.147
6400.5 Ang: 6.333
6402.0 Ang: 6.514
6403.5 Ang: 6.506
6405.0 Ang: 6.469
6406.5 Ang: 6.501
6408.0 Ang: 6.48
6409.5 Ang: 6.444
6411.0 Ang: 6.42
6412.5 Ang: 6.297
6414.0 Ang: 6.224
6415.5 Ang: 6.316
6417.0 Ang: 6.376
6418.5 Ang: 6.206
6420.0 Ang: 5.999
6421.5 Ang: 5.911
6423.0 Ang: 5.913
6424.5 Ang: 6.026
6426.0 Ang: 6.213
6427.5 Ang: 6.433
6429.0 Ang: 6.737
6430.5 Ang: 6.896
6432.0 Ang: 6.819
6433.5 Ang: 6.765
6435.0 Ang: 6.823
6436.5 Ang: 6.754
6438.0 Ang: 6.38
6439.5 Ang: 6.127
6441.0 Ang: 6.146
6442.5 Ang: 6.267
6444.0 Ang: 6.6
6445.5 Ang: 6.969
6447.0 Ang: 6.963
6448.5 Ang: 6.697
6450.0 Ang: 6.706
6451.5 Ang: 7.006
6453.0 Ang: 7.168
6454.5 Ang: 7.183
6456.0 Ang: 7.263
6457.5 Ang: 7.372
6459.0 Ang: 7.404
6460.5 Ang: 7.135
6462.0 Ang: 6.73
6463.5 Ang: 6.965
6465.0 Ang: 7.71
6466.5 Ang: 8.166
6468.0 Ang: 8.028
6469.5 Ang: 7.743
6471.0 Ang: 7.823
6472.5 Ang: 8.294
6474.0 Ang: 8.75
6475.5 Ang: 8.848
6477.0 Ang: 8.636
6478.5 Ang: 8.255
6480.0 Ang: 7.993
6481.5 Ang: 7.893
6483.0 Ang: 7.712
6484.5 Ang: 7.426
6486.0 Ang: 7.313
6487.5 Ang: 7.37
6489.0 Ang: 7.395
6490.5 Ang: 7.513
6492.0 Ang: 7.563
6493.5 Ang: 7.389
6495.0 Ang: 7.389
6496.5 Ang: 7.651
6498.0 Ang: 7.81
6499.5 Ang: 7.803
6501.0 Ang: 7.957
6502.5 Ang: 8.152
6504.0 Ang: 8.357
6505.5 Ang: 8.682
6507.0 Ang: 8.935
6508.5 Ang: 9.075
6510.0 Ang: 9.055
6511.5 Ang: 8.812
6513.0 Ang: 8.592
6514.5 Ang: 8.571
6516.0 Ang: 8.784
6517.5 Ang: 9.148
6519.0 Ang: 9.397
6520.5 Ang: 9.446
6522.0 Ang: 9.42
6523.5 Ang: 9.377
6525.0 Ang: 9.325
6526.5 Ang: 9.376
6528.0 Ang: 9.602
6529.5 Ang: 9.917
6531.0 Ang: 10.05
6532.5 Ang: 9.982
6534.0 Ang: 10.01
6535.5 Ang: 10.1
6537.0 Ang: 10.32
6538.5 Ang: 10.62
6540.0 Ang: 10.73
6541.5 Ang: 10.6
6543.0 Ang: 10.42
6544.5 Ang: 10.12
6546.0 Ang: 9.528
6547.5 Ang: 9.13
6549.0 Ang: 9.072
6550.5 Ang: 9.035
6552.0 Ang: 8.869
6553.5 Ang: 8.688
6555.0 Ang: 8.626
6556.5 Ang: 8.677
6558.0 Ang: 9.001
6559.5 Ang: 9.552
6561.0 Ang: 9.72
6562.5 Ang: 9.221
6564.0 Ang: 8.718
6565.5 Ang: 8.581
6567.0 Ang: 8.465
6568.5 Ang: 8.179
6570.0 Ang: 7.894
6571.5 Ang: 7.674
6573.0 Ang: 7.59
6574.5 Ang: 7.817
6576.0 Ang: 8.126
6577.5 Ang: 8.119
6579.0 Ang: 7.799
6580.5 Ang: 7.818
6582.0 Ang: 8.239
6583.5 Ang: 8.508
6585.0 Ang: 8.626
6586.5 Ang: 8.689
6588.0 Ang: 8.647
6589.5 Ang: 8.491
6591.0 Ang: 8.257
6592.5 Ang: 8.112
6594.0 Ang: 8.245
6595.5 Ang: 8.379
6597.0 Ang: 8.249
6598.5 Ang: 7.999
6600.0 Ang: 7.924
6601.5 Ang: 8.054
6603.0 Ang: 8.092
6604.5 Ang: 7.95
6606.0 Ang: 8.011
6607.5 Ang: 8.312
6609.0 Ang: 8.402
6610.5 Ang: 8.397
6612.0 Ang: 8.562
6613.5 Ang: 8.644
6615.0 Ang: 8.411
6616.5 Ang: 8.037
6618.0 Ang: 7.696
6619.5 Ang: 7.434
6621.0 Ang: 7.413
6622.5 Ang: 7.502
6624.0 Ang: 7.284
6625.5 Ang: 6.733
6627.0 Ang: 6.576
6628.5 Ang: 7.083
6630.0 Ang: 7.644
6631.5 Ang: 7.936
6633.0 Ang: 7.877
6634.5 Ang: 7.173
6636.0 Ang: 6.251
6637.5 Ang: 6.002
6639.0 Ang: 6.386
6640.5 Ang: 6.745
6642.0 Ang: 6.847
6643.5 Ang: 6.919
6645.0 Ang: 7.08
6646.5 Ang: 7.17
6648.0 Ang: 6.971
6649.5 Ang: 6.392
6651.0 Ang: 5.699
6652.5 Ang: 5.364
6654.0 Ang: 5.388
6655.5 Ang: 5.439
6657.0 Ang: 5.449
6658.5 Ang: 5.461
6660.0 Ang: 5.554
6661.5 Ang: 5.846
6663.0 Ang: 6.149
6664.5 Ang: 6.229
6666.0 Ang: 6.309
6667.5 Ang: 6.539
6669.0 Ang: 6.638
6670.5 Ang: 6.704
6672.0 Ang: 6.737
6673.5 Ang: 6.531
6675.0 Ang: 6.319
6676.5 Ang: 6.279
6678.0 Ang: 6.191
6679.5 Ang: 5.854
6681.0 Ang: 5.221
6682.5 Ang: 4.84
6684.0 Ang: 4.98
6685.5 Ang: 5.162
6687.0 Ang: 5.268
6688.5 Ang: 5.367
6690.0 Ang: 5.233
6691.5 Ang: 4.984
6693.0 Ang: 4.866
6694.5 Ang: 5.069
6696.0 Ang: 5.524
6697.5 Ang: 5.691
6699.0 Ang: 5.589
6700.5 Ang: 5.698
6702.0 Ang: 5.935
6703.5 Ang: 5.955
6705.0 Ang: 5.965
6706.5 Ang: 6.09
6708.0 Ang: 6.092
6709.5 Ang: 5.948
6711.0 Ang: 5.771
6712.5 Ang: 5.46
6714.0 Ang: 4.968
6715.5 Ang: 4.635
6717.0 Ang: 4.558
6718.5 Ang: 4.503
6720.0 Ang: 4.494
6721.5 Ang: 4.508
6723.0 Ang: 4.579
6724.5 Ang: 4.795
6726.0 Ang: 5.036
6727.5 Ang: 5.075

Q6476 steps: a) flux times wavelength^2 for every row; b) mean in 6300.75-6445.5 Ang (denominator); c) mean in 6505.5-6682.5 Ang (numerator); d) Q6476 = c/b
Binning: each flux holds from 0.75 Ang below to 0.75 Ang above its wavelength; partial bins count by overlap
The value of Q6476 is 1.51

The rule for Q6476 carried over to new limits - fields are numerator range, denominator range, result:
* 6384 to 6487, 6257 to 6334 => 1.75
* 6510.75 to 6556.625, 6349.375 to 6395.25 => 1.88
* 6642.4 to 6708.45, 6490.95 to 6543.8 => 0.68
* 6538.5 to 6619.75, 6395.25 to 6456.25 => 1.39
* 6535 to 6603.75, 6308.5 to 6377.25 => 1.73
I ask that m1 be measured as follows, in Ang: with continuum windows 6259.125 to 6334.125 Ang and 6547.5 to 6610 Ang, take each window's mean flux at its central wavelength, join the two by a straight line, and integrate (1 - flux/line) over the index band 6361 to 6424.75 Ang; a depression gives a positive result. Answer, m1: -1.6 Ang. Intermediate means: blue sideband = 4.06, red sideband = 8.41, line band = 5.68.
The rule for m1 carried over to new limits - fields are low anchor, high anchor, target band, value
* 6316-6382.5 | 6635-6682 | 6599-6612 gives -4.5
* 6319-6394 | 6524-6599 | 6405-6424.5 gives 0.4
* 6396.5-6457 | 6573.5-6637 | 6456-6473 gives -1.9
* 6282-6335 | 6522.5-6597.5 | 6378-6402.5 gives 2.3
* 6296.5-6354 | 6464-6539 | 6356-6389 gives 4.7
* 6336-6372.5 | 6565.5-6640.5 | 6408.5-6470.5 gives -2.8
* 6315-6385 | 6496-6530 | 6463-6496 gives 1.2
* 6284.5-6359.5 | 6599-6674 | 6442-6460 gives -3.7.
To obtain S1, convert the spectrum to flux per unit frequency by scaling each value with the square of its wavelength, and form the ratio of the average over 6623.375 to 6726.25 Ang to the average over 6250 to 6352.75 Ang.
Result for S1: 1.6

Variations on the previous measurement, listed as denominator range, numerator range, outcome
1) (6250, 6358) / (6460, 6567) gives 2.15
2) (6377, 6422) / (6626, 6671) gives 1.21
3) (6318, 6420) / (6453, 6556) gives 1.60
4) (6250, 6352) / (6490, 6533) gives 2.19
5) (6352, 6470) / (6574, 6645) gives 1.34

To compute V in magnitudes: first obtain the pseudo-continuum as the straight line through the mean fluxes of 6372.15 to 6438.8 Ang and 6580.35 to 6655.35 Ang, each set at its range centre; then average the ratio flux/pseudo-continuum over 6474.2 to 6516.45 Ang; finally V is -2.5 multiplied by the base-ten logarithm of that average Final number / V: -0.22 mag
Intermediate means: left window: 5.93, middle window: 8.11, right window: 7.55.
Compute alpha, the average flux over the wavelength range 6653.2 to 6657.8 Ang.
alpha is 5.43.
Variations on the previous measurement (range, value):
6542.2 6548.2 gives 9.81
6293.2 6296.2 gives 3.4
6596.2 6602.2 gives 8.06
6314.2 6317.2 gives 5.05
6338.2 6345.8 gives 5.94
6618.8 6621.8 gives 7.42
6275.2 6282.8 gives 3.36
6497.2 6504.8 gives 8.02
